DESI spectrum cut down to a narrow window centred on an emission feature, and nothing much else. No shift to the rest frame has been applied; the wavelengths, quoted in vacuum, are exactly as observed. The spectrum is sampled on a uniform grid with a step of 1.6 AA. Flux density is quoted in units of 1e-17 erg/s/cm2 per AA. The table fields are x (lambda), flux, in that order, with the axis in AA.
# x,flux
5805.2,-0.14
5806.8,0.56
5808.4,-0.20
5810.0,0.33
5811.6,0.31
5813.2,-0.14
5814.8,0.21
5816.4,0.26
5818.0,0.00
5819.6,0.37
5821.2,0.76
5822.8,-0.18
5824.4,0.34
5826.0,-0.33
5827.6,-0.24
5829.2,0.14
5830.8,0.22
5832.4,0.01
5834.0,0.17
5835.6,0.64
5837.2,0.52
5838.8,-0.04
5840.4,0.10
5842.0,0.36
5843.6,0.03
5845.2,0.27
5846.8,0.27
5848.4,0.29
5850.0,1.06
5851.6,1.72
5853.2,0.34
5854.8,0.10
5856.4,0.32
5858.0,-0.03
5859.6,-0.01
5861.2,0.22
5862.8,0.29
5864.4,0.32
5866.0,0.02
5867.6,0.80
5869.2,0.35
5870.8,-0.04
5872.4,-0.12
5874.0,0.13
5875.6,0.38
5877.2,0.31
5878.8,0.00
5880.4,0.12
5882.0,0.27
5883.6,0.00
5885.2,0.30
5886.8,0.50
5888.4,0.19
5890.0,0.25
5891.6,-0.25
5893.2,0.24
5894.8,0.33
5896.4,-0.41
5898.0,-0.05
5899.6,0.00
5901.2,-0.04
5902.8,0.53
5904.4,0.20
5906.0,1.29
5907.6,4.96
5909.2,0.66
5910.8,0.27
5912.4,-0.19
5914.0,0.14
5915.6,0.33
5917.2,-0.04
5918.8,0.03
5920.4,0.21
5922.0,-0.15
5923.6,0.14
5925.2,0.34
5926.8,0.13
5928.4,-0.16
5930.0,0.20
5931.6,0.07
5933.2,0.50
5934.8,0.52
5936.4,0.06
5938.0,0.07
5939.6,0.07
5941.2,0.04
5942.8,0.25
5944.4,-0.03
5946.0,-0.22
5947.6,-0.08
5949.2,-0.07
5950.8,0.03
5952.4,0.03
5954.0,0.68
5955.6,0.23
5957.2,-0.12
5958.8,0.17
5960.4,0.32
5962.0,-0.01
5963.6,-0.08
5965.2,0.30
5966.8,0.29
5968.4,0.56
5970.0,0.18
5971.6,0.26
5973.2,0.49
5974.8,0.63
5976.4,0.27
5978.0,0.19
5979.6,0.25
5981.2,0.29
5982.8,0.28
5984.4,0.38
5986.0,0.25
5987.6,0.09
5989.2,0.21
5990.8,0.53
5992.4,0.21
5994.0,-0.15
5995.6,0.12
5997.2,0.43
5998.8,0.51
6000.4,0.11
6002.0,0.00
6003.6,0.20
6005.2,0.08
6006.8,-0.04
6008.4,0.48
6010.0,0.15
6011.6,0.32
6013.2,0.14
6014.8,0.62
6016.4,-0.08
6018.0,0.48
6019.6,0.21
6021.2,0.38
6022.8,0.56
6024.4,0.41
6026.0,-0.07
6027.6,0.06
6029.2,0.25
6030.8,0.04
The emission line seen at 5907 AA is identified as [O III] 5007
